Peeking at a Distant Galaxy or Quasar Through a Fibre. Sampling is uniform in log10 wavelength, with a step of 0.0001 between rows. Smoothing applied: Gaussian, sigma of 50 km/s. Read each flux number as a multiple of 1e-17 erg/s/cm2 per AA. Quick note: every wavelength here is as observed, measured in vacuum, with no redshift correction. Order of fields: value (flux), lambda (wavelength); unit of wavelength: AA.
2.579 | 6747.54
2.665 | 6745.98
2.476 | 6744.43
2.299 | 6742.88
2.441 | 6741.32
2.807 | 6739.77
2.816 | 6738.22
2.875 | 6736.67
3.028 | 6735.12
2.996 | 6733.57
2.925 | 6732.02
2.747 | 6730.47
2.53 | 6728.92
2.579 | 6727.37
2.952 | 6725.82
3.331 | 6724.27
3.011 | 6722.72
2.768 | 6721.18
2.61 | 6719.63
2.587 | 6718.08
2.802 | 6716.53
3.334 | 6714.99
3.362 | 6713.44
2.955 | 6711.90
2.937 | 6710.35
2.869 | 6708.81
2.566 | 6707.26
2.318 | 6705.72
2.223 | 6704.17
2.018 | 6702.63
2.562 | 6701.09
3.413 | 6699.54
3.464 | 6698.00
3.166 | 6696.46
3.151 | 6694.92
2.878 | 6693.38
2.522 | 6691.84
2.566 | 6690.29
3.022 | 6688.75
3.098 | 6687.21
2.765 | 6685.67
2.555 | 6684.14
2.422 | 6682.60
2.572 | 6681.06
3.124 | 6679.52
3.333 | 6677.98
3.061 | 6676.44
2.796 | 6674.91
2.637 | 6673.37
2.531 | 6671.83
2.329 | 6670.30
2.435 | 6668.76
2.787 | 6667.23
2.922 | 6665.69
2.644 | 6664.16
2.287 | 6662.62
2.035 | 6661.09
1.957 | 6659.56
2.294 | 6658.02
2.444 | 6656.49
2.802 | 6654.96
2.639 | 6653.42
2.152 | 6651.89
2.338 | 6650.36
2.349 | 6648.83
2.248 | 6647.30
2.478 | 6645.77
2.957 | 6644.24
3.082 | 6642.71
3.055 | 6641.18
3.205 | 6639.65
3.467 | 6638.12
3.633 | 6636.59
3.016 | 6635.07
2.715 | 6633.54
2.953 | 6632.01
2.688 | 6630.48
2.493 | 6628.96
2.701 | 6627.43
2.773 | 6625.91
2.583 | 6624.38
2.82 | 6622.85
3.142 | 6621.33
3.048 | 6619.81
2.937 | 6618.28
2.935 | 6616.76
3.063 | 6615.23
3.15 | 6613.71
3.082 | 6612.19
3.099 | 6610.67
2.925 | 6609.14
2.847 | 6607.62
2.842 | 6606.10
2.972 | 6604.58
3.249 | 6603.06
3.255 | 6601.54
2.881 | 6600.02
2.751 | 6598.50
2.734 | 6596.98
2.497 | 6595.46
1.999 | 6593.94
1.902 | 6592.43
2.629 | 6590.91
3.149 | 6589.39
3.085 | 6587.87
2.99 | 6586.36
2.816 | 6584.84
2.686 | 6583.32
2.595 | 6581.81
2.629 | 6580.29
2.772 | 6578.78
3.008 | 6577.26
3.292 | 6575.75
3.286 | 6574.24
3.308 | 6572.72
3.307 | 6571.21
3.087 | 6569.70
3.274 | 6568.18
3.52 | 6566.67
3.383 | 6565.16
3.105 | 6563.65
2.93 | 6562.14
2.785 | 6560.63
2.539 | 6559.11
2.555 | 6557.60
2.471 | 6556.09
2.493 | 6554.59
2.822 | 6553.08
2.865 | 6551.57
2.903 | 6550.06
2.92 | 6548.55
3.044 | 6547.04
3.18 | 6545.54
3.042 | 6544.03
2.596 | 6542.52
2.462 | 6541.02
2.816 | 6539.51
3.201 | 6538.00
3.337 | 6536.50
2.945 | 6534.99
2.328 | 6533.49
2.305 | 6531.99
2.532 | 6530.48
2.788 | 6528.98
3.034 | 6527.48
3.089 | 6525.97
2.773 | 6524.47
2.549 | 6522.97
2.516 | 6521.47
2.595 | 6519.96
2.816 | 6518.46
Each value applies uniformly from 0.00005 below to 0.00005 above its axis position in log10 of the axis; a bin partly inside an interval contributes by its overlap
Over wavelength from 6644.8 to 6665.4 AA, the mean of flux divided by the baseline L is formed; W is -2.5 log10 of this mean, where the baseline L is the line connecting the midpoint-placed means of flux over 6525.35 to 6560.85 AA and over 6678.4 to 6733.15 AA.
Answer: 0.18 mag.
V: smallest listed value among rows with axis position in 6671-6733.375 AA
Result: 2.018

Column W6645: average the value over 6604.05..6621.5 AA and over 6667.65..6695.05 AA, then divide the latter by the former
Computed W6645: 0.92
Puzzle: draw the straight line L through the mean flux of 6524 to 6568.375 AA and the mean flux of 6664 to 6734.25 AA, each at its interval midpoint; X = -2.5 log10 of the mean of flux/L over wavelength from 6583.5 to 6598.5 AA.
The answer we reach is 0.078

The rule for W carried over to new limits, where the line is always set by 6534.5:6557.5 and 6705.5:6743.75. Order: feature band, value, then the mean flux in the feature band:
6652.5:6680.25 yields 0.09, 2.61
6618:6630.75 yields 0.02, 2.8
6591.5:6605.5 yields 0.06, 2.7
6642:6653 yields 0.13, 2.52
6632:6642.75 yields -0.11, 3.16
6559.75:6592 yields -0.06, 3.02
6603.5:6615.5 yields -0.06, 3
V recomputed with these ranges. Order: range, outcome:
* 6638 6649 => 2.248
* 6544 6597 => 1.902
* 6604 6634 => 2.493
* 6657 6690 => 1.957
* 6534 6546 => 2.462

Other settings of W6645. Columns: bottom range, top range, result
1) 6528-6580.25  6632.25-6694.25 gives 0.93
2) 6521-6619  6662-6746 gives 0.97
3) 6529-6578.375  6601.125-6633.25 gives 1.00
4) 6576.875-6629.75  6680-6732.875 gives 0.99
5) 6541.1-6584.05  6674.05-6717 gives 0.97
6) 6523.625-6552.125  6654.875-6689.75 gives 0.93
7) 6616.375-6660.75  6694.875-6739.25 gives 1.04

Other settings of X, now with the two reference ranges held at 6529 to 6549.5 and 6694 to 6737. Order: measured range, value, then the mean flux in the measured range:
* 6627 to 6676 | 0.07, 2.66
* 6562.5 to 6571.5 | -0.15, 3.26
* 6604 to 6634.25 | -0.02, 2.89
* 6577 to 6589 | 0.00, 2.82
